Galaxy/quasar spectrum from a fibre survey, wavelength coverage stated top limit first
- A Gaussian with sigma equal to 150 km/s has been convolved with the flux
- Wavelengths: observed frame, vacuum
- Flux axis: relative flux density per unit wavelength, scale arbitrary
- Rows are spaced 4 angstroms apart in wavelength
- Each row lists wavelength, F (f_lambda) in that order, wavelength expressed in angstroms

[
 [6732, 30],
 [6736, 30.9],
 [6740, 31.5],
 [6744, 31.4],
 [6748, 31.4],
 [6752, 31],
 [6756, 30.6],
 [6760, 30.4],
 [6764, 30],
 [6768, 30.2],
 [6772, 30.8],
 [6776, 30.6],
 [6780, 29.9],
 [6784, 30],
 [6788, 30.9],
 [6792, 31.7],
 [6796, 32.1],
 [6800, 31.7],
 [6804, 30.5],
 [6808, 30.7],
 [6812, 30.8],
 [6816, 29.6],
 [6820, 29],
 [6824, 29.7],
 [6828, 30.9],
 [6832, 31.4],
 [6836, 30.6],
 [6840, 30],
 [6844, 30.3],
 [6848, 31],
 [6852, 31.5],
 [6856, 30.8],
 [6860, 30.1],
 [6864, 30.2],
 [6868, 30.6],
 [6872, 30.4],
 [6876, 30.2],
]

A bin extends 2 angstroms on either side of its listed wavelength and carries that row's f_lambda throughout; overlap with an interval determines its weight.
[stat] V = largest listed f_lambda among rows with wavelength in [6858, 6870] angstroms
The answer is 30.6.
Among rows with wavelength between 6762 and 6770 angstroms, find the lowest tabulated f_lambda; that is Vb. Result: 30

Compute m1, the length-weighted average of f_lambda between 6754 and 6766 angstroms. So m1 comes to 30.3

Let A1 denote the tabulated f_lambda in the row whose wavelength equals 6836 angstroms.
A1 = 30.6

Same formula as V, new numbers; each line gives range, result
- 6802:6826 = 30.8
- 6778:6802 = 32.1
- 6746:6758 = 31.4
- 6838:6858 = 31.5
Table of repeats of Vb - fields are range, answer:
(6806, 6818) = 29.6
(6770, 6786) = 29.9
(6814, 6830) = 29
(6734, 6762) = 30.4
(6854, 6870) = 30.1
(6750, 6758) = 30.6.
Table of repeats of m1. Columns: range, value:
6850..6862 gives 30.8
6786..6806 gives 31.4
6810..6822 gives 29.8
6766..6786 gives 30.3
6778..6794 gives 30.6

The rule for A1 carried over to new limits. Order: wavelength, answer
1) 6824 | 29.7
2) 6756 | 30.6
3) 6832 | 31.4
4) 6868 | 30.6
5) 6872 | 30.4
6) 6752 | 31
